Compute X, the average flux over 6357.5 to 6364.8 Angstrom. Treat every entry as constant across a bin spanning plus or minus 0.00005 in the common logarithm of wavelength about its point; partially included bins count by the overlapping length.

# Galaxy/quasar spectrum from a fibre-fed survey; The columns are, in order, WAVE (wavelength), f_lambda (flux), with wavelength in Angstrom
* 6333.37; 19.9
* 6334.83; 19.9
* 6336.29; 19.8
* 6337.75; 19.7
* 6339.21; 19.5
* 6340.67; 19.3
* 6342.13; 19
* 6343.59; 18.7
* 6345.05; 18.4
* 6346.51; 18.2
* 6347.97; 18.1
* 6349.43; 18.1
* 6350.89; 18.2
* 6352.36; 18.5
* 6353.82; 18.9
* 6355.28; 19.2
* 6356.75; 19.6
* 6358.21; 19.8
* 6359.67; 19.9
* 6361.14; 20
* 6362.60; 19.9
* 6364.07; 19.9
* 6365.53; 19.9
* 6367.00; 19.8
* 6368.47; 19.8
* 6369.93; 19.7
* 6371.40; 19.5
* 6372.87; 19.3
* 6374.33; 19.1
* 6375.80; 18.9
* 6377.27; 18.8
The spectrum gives 19.9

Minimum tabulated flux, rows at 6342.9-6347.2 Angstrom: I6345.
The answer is 18.2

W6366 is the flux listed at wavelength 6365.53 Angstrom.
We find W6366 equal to 19.9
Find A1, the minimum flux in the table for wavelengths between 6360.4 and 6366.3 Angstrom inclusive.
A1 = 19.9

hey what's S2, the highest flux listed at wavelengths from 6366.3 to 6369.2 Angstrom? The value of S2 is 19.8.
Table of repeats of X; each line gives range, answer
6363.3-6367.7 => 19.9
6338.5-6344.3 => 19.1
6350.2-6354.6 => 18.5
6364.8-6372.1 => 19.7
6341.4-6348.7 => 18.5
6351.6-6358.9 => 19.2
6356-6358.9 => 19.7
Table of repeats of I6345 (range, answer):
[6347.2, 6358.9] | 18.1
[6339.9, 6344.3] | 18.7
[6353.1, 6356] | 18.9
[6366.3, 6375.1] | 19.1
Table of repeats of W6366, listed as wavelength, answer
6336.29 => 19.8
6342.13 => 19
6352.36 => 18.5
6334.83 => 19.9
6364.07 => 19.9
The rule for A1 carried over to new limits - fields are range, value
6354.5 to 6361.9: 19.2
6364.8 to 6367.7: 19.8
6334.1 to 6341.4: 19.3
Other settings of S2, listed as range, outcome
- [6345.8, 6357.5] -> 19.6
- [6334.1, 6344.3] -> 19.9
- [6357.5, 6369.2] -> 20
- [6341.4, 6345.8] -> 19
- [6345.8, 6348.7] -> 18.2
